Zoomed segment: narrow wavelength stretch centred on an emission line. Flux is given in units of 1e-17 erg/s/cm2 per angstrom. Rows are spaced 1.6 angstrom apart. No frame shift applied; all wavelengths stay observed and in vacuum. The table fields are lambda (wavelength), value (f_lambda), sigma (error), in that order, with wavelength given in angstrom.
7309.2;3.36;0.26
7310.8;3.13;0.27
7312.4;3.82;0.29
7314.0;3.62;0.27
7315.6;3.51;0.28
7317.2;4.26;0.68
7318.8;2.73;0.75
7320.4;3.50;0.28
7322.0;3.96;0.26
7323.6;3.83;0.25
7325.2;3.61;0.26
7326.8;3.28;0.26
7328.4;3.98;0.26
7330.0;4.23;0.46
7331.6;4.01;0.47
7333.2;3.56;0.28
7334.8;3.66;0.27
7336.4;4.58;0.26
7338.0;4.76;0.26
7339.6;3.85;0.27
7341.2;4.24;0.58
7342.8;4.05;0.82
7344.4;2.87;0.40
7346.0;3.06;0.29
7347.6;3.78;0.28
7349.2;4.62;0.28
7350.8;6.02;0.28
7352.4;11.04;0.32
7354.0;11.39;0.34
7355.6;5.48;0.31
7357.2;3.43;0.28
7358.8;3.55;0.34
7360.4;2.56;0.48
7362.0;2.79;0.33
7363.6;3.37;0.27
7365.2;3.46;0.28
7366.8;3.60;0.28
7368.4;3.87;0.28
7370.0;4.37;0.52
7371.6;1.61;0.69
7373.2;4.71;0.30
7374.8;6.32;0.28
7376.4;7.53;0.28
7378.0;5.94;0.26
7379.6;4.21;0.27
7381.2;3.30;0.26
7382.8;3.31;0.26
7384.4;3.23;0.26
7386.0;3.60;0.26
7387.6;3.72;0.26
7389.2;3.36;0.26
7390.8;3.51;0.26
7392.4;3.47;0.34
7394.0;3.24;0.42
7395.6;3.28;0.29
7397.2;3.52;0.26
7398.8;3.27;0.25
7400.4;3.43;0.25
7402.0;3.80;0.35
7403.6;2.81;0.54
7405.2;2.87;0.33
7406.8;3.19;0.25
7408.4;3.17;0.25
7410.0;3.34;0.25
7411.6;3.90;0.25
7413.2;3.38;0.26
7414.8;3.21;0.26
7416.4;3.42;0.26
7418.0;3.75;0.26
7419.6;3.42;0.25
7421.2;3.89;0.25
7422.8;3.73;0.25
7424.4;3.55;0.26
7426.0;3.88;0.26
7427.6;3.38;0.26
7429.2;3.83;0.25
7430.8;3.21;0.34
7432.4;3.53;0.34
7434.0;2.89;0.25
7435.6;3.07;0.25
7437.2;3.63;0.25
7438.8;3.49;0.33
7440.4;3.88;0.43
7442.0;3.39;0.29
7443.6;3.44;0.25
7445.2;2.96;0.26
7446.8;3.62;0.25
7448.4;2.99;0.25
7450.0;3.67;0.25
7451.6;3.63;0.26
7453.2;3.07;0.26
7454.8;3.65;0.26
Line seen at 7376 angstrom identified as [N II]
